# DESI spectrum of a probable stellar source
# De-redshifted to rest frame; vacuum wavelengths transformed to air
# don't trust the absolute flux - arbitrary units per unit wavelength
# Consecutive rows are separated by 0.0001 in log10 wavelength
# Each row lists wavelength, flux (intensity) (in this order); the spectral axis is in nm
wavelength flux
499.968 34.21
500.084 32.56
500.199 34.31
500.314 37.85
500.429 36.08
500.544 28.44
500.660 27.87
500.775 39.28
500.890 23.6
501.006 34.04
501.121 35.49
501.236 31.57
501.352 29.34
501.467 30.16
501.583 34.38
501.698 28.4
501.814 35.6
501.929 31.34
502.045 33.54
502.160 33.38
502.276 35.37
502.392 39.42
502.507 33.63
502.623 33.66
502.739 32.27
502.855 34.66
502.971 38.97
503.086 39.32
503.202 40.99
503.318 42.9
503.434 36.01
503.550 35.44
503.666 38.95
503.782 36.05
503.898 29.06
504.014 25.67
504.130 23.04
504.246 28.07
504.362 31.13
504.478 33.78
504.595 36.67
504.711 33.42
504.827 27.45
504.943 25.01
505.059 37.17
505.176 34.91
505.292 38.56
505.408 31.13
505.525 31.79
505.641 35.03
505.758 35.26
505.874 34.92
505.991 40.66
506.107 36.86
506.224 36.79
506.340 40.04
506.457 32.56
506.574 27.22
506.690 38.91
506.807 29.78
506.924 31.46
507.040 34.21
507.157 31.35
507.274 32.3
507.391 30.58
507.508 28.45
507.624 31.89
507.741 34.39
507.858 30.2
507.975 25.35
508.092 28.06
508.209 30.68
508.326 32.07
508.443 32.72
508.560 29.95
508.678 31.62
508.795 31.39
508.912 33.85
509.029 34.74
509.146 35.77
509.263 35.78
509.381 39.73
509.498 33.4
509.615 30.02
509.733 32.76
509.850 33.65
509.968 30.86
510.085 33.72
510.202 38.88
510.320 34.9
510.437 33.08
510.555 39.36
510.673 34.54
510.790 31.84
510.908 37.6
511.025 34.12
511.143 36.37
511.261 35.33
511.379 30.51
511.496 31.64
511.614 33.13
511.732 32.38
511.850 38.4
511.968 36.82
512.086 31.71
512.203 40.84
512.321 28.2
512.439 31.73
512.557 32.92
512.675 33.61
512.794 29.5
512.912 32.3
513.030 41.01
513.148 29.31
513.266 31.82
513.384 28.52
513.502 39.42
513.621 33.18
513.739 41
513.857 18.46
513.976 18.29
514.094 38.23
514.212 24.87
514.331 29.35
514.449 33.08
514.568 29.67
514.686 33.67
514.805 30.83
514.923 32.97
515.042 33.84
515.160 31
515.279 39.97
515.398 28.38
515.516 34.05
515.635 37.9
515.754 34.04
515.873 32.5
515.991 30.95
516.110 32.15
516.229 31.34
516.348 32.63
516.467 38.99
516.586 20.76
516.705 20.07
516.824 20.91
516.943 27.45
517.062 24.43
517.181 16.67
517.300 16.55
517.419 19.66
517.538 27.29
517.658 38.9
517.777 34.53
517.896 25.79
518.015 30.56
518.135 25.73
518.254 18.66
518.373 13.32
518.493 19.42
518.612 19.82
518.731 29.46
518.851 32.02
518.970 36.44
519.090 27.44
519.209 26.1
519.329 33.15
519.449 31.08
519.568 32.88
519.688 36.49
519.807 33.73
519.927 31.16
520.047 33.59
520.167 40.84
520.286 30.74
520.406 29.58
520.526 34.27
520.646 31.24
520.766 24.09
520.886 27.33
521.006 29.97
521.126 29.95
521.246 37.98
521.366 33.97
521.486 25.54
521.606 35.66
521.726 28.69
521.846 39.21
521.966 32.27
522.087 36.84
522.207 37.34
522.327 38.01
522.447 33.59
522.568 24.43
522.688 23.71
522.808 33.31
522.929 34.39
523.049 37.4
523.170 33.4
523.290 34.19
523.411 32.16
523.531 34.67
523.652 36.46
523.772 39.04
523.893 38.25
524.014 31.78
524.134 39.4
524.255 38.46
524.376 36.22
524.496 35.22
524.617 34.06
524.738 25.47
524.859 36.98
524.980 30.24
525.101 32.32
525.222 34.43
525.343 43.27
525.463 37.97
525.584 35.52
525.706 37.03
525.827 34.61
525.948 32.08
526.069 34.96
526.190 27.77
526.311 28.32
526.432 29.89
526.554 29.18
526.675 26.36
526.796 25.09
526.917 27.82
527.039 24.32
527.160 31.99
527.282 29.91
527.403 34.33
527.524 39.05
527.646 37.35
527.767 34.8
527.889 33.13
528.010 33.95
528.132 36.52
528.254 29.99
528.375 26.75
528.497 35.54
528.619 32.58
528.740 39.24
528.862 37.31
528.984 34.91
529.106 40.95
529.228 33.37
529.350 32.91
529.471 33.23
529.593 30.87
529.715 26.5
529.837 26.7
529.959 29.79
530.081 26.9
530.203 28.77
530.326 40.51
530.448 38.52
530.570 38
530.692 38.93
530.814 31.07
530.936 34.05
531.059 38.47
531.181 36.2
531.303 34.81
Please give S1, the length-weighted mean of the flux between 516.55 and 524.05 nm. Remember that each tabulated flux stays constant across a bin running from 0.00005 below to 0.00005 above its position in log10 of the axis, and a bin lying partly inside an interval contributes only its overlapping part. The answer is 30.1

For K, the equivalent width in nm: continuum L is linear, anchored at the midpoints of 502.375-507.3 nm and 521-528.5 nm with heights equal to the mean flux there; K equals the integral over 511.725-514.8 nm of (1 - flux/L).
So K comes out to 0.14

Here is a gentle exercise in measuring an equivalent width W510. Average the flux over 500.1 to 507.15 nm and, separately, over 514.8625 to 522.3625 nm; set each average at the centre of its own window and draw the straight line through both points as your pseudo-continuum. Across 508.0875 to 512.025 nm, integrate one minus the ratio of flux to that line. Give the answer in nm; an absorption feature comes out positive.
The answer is -0.21 nm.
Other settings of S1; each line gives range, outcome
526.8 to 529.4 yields 33.5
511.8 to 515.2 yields 32.2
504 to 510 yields 32.6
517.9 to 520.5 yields 29.2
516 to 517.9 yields 26.9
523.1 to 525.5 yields 35.2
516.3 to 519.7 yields 26.6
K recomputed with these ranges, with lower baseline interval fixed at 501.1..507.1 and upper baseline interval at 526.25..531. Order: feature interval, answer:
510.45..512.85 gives -0.04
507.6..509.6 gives 0.07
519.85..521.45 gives 0.06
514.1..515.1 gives 0.06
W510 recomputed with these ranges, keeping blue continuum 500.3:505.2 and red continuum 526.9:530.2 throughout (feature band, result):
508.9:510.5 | -0.06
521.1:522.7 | -0.01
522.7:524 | -0.08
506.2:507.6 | 0.02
